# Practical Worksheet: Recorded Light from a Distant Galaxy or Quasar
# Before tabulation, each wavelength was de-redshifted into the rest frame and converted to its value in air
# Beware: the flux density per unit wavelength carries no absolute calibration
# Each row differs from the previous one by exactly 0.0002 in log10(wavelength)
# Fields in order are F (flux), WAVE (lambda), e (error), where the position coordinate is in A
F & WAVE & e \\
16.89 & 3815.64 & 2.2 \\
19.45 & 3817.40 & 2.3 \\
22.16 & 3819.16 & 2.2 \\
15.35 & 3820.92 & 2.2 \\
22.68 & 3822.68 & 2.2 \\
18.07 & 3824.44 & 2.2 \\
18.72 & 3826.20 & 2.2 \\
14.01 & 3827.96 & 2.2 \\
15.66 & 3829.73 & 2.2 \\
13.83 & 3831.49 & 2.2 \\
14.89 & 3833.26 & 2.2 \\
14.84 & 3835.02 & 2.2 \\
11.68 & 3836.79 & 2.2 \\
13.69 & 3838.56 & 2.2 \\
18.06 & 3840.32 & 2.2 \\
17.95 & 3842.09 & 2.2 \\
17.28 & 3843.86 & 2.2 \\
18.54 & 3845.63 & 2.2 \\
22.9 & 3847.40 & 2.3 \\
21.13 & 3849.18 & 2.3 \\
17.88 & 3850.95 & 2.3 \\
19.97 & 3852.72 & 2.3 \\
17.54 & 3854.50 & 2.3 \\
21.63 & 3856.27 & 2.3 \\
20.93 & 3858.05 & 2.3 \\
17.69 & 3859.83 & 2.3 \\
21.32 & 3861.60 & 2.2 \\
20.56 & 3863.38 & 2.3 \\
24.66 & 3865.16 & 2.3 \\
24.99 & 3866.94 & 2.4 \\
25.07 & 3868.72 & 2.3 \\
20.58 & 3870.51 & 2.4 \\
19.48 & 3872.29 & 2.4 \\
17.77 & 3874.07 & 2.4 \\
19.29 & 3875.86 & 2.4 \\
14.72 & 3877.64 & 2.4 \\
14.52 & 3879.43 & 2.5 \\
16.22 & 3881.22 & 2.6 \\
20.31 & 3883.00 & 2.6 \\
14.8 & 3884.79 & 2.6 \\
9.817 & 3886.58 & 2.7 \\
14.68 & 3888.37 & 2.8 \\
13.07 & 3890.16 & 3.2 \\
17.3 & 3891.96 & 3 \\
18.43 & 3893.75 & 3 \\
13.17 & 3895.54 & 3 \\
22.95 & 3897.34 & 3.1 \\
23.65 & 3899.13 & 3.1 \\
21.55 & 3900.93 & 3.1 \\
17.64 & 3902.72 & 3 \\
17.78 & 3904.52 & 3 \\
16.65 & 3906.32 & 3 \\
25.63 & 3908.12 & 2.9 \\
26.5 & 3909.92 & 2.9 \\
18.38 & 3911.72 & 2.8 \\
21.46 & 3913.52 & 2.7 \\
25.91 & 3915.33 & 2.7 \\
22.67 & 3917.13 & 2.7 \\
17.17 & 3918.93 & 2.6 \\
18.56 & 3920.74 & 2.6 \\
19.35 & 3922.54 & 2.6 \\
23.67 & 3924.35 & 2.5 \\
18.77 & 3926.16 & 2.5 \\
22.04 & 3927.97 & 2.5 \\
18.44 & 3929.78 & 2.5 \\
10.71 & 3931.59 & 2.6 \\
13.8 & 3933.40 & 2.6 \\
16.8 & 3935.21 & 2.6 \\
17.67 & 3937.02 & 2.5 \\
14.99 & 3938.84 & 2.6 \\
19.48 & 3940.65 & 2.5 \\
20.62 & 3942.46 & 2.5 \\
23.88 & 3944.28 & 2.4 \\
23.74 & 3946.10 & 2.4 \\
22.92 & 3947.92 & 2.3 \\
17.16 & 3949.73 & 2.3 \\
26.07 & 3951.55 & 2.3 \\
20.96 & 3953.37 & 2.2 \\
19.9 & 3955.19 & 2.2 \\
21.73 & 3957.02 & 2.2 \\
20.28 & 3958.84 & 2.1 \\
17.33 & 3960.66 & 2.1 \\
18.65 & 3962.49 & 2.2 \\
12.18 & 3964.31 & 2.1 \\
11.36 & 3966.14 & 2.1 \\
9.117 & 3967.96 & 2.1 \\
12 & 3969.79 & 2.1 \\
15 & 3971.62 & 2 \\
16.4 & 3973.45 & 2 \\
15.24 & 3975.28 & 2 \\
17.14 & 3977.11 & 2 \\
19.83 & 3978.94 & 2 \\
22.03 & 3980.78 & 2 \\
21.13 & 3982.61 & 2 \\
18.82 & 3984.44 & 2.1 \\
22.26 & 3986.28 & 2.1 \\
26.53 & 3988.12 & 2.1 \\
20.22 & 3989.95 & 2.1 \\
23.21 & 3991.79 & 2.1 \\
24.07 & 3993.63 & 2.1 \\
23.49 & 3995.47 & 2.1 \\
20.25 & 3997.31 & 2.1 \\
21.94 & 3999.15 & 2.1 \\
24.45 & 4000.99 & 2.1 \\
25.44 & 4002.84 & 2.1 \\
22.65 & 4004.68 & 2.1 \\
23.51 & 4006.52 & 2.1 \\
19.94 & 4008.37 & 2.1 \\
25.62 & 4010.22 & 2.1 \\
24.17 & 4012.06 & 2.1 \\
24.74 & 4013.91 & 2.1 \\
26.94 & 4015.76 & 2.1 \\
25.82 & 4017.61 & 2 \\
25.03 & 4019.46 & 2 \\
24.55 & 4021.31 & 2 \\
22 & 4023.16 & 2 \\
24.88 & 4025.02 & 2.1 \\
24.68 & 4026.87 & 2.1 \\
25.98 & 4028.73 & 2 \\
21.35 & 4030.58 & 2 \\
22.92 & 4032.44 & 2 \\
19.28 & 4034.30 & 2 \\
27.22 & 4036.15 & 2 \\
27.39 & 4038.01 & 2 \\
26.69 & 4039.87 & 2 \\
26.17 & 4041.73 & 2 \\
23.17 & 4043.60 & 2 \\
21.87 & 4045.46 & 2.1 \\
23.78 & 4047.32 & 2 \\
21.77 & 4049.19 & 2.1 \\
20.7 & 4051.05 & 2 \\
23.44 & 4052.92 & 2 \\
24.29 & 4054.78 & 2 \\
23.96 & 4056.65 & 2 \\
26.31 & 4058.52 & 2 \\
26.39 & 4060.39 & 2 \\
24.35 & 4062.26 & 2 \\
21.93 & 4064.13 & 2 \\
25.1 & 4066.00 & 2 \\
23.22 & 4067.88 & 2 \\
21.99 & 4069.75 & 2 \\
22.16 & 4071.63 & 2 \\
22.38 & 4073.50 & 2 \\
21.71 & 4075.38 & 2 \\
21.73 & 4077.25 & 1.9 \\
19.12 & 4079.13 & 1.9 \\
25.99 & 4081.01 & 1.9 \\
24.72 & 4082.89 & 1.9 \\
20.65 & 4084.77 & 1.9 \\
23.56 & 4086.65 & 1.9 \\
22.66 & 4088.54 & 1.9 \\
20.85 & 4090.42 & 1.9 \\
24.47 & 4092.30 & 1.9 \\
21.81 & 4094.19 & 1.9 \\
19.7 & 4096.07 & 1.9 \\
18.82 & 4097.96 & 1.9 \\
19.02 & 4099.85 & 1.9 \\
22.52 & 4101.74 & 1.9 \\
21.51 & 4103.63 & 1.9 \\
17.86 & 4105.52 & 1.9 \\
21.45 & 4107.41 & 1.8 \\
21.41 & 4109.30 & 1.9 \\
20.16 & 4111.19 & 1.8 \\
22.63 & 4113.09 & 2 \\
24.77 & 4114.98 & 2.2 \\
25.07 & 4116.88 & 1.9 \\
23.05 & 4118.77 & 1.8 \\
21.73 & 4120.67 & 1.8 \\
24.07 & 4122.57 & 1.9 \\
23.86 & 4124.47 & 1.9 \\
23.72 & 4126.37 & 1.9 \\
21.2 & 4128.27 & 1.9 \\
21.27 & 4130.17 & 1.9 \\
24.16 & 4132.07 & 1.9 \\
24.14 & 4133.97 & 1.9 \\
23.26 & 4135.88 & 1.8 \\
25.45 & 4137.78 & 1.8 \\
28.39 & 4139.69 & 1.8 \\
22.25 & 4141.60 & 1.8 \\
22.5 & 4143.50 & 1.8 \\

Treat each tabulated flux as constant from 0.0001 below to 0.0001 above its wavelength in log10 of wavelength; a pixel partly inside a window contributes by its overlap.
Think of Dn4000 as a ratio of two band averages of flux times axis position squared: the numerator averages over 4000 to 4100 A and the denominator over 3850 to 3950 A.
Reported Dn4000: 1.31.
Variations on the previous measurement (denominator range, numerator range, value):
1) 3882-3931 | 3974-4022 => 1.23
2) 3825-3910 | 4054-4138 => 1.39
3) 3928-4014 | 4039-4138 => 1.22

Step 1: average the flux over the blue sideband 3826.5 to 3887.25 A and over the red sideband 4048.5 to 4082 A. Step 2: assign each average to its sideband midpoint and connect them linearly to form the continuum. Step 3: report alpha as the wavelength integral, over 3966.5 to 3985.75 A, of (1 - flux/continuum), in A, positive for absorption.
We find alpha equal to 4.0 A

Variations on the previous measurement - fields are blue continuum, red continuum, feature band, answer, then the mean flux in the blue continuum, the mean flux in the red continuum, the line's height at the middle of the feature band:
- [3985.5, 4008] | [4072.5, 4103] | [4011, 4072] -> -4.3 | 23.1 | 21.9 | 22.5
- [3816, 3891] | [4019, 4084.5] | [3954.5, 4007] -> 5.3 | 18.1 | 23.6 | 21.6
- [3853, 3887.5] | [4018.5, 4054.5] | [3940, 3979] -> 6.1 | 19.1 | 23.8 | 21.6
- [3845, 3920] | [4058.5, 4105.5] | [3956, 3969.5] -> 3.2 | 19.5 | 22.3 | 20.6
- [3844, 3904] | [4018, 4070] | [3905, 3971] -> 5.4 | 18.9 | 24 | 20.8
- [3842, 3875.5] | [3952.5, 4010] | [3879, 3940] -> 5.2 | 20.5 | 19.7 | 20.1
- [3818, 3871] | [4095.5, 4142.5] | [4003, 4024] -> -3.1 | 18.8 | 22.5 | 21.1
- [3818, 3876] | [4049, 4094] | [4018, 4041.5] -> -2.3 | 18.8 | 23.1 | 22.3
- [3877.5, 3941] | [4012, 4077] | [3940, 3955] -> -1.4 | 18.3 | 23.9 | 19.9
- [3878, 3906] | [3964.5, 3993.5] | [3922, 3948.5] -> -2.3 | 17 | 18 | 17.5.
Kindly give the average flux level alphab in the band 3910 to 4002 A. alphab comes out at 19.5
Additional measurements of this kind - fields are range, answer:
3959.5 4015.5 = 20.1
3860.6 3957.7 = 19.4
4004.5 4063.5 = 24.1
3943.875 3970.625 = 18.4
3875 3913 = 18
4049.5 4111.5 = 22.3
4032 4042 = 25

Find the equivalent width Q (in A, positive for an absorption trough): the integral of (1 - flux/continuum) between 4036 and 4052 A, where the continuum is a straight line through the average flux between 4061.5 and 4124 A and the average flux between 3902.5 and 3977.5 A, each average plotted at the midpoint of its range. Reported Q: -2.3 A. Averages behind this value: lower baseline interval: 18.7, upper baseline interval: 22.2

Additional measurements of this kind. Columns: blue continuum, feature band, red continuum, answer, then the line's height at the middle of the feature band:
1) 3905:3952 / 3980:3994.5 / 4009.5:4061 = 0.1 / 22.4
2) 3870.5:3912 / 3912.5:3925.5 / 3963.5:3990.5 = -2.5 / 17.8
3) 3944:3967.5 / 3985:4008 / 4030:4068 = -1.8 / 21.4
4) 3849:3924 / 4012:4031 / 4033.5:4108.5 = -2.4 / 21.9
